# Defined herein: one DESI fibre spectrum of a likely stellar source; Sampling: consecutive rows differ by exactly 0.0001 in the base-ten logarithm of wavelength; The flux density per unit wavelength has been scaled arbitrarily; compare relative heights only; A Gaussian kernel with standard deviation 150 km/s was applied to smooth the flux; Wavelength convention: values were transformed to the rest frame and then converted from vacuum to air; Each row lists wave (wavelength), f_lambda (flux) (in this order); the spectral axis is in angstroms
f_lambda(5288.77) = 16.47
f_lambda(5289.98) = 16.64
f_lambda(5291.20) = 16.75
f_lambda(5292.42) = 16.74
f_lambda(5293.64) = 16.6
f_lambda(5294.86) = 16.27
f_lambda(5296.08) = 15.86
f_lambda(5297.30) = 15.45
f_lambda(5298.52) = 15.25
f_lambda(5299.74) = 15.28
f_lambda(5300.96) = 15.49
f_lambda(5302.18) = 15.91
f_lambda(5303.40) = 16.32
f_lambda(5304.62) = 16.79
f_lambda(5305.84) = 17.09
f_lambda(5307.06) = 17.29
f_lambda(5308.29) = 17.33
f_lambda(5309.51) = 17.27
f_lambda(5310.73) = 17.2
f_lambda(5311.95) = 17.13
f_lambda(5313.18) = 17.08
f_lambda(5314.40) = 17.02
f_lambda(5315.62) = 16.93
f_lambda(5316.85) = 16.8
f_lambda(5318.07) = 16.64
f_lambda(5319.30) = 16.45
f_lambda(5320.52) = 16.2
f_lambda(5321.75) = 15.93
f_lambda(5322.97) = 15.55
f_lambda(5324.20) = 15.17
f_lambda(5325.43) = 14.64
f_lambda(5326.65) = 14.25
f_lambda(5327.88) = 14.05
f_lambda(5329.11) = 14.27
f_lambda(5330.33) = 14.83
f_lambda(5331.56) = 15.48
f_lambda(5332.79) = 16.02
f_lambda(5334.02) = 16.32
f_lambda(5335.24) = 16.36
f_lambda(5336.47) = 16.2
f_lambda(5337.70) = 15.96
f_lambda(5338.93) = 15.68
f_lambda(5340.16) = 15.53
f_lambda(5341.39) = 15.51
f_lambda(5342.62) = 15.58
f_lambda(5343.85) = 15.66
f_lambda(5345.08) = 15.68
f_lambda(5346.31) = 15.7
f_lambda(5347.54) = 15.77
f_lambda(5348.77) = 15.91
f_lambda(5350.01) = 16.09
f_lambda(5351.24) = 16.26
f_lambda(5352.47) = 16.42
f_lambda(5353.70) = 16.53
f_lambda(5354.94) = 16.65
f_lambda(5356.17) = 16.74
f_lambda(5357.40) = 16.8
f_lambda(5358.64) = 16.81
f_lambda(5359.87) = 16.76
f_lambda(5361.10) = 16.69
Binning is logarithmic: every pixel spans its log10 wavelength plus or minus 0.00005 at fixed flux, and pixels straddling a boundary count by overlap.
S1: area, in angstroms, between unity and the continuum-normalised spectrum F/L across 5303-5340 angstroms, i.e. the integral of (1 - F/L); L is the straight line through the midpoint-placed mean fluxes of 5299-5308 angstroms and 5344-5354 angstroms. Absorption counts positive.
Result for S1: 0.2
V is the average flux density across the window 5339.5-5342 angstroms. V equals 15.5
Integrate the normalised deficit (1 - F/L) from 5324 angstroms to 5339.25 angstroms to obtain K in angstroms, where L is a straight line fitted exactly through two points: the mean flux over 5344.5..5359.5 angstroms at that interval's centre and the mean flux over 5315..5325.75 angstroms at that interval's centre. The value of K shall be 0.8 angstroms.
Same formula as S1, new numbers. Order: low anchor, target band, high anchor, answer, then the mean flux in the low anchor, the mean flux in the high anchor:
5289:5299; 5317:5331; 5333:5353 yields 0.6 angstroms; 16.2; 15.9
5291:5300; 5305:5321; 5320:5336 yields -1.4 angstroms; 16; 15.3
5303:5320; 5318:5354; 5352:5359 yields 2.4 angstroms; 17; 16.6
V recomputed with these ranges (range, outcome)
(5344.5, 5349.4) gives 15.8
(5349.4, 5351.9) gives 16.2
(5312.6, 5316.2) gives 17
